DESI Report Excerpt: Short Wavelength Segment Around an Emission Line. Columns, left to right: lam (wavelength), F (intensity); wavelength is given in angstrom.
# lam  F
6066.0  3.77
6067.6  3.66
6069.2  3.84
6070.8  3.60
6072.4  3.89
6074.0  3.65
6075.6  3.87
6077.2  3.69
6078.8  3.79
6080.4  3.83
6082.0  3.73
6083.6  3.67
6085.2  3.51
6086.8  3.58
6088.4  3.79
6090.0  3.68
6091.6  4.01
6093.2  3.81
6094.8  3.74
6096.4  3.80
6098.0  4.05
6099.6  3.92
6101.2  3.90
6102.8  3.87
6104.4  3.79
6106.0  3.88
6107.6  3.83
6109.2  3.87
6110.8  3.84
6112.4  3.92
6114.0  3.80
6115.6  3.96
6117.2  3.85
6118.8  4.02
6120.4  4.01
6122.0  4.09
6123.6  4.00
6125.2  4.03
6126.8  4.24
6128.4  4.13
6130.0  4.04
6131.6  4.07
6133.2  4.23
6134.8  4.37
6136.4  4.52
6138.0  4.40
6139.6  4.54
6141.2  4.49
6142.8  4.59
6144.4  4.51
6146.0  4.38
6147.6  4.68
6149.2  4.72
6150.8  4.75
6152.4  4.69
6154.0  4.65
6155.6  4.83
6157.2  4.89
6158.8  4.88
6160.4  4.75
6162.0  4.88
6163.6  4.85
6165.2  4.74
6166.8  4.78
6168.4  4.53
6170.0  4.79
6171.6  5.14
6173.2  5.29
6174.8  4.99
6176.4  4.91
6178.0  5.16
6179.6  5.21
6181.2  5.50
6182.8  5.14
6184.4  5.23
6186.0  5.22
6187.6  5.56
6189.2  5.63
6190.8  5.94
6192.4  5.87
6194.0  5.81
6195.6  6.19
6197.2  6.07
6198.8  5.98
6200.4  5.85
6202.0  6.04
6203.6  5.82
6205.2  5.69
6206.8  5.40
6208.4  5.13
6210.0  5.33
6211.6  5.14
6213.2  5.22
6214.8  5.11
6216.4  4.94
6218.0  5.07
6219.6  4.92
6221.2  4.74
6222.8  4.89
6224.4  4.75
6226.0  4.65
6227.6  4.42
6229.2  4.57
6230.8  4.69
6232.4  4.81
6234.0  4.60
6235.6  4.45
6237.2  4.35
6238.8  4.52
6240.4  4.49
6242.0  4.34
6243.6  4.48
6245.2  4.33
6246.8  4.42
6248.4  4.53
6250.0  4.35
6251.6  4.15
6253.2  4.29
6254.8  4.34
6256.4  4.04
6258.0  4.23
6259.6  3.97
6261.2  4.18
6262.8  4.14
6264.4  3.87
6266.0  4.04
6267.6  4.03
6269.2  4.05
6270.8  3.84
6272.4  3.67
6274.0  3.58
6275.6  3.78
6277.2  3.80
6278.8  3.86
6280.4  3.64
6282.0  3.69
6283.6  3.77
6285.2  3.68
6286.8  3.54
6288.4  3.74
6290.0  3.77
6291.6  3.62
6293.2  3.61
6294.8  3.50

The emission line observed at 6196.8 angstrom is C III] 1909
